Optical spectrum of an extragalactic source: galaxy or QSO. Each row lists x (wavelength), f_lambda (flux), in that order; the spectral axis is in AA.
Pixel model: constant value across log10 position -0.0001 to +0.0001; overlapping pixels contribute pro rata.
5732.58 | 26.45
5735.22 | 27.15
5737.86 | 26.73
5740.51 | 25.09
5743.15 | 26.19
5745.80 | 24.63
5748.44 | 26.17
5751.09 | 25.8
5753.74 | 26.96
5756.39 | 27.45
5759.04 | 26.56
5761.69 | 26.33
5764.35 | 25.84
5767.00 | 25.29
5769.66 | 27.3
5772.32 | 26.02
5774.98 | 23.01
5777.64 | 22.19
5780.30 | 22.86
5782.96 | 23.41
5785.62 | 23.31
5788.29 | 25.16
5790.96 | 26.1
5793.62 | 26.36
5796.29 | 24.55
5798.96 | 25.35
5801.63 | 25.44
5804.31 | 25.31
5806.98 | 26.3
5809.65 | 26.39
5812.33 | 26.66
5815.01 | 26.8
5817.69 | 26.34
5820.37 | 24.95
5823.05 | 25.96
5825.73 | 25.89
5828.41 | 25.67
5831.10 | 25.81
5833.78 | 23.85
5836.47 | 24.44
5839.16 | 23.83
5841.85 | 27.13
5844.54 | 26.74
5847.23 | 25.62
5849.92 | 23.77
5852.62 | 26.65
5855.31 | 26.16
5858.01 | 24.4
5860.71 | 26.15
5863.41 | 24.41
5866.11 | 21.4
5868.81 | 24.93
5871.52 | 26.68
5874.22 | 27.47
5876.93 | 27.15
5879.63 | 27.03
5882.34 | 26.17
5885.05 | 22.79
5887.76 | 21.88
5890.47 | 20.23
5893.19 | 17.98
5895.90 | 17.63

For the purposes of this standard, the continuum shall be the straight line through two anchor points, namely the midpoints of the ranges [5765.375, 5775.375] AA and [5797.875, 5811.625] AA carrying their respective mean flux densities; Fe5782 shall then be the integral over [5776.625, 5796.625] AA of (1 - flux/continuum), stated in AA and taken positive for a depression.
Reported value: 1.1 AA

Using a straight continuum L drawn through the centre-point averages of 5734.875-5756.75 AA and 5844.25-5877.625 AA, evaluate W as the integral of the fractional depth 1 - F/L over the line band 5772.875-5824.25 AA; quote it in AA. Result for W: 1.4 AA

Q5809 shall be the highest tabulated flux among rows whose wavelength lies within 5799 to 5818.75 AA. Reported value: 26.8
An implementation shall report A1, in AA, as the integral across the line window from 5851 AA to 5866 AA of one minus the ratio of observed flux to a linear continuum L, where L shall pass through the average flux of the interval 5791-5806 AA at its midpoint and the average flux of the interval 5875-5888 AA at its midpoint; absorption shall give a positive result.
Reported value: 0.1 AA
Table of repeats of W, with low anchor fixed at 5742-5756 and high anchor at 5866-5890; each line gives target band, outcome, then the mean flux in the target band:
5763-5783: 1.0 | 24.6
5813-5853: -0.2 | 25.6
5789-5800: 0.1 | 25.6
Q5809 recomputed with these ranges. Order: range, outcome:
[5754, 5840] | 27.45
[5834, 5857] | 27.13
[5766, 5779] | 27.3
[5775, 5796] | 26.36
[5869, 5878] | 27.47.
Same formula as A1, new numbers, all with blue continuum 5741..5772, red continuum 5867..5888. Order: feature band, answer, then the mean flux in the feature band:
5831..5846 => 0.31 AA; 25.3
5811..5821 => -0.14 AA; 26.3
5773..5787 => 1.60 AA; 23.1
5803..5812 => -0.04 AA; 26.1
